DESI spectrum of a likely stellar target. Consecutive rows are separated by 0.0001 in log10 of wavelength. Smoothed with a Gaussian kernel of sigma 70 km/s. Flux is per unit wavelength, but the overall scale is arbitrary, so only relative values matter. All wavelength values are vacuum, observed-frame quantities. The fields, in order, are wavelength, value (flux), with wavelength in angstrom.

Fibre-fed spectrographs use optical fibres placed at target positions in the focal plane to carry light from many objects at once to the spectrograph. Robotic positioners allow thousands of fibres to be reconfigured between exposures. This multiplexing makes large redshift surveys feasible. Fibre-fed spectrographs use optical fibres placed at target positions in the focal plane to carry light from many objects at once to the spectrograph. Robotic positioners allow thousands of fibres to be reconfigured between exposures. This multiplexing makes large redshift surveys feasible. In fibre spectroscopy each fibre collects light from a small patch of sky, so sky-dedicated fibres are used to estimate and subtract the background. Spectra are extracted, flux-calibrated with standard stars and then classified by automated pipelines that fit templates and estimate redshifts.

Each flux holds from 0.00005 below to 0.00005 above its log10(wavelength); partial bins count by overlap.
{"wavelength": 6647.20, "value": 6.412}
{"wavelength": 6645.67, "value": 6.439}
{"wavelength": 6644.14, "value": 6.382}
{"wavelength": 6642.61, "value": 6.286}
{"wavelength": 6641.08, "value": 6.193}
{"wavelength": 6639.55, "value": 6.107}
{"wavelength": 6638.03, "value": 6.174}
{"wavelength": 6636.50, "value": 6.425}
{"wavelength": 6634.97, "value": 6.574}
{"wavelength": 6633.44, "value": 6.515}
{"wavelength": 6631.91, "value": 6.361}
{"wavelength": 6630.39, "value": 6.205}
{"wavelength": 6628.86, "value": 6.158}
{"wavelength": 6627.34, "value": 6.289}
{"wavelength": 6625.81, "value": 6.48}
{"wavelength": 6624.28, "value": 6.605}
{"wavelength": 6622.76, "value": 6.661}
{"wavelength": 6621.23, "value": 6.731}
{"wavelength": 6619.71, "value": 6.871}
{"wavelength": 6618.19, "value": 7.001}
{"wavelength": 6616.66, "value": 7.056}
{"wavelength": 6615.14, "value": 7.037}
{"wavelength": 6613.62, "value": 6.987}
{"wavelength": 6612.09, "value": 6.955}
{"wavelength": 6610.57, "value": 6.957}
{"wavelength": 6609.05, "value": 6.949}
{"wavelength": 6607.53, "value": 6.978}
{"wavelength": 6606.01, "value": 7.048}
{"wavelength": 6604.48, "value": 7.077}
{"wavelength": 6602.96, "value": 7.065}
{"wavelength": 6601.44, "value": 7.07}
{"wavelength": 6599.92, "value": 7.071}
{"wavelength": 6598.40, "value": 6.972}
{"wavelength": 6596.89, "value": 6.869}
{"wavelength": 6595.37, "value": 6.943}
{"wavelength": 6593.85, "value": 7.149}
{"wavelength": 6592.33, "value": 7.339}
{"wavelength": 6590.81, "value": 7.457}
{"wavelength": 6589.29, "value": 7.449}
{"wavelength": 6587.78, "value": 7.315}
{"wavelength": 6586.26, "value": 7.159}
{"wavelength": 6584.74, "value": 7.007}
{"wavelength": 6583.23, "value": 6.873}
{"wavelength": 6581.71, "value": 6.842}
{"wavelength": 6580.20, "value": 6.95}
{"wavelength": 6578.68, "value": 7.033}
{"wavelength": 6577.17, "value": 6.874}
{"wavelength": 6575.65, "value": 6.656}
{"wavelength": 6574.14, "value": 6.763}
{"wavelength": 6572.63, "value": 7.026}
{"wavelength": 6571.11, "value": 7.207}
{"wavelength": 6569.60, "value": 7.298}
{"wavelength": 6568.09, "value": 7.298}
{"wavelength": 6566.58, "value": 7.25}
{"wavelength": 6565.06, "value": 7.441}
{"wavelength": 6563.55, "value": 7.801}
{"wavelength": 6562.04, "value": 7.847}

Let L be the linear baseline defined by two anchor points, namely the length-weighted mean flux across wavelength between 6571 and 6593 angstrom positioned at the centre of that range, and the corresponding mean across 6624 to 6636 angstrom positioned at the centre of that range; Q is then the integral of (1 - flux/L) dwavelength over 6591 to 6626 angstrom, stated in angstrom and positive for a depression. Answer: -1.5 angstrom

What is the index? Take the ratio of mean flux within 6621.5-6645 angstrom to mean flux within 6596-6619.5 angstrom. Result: 0.91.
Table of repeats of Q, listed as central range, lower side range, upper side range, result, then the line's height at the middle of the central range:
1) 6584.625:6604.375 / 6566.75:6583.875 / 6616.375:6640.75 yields -1.0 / 6.82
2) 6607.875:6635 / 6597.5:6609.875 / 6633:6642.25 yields -0.1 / 6.66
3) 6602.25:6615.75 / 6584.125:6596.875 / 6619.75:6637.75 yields -0.3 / 6.85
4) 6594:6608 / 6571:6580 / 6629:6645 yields -0.8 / 6.66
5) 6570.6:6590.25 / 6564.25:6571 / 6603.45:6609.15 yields 0.5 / 7.22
